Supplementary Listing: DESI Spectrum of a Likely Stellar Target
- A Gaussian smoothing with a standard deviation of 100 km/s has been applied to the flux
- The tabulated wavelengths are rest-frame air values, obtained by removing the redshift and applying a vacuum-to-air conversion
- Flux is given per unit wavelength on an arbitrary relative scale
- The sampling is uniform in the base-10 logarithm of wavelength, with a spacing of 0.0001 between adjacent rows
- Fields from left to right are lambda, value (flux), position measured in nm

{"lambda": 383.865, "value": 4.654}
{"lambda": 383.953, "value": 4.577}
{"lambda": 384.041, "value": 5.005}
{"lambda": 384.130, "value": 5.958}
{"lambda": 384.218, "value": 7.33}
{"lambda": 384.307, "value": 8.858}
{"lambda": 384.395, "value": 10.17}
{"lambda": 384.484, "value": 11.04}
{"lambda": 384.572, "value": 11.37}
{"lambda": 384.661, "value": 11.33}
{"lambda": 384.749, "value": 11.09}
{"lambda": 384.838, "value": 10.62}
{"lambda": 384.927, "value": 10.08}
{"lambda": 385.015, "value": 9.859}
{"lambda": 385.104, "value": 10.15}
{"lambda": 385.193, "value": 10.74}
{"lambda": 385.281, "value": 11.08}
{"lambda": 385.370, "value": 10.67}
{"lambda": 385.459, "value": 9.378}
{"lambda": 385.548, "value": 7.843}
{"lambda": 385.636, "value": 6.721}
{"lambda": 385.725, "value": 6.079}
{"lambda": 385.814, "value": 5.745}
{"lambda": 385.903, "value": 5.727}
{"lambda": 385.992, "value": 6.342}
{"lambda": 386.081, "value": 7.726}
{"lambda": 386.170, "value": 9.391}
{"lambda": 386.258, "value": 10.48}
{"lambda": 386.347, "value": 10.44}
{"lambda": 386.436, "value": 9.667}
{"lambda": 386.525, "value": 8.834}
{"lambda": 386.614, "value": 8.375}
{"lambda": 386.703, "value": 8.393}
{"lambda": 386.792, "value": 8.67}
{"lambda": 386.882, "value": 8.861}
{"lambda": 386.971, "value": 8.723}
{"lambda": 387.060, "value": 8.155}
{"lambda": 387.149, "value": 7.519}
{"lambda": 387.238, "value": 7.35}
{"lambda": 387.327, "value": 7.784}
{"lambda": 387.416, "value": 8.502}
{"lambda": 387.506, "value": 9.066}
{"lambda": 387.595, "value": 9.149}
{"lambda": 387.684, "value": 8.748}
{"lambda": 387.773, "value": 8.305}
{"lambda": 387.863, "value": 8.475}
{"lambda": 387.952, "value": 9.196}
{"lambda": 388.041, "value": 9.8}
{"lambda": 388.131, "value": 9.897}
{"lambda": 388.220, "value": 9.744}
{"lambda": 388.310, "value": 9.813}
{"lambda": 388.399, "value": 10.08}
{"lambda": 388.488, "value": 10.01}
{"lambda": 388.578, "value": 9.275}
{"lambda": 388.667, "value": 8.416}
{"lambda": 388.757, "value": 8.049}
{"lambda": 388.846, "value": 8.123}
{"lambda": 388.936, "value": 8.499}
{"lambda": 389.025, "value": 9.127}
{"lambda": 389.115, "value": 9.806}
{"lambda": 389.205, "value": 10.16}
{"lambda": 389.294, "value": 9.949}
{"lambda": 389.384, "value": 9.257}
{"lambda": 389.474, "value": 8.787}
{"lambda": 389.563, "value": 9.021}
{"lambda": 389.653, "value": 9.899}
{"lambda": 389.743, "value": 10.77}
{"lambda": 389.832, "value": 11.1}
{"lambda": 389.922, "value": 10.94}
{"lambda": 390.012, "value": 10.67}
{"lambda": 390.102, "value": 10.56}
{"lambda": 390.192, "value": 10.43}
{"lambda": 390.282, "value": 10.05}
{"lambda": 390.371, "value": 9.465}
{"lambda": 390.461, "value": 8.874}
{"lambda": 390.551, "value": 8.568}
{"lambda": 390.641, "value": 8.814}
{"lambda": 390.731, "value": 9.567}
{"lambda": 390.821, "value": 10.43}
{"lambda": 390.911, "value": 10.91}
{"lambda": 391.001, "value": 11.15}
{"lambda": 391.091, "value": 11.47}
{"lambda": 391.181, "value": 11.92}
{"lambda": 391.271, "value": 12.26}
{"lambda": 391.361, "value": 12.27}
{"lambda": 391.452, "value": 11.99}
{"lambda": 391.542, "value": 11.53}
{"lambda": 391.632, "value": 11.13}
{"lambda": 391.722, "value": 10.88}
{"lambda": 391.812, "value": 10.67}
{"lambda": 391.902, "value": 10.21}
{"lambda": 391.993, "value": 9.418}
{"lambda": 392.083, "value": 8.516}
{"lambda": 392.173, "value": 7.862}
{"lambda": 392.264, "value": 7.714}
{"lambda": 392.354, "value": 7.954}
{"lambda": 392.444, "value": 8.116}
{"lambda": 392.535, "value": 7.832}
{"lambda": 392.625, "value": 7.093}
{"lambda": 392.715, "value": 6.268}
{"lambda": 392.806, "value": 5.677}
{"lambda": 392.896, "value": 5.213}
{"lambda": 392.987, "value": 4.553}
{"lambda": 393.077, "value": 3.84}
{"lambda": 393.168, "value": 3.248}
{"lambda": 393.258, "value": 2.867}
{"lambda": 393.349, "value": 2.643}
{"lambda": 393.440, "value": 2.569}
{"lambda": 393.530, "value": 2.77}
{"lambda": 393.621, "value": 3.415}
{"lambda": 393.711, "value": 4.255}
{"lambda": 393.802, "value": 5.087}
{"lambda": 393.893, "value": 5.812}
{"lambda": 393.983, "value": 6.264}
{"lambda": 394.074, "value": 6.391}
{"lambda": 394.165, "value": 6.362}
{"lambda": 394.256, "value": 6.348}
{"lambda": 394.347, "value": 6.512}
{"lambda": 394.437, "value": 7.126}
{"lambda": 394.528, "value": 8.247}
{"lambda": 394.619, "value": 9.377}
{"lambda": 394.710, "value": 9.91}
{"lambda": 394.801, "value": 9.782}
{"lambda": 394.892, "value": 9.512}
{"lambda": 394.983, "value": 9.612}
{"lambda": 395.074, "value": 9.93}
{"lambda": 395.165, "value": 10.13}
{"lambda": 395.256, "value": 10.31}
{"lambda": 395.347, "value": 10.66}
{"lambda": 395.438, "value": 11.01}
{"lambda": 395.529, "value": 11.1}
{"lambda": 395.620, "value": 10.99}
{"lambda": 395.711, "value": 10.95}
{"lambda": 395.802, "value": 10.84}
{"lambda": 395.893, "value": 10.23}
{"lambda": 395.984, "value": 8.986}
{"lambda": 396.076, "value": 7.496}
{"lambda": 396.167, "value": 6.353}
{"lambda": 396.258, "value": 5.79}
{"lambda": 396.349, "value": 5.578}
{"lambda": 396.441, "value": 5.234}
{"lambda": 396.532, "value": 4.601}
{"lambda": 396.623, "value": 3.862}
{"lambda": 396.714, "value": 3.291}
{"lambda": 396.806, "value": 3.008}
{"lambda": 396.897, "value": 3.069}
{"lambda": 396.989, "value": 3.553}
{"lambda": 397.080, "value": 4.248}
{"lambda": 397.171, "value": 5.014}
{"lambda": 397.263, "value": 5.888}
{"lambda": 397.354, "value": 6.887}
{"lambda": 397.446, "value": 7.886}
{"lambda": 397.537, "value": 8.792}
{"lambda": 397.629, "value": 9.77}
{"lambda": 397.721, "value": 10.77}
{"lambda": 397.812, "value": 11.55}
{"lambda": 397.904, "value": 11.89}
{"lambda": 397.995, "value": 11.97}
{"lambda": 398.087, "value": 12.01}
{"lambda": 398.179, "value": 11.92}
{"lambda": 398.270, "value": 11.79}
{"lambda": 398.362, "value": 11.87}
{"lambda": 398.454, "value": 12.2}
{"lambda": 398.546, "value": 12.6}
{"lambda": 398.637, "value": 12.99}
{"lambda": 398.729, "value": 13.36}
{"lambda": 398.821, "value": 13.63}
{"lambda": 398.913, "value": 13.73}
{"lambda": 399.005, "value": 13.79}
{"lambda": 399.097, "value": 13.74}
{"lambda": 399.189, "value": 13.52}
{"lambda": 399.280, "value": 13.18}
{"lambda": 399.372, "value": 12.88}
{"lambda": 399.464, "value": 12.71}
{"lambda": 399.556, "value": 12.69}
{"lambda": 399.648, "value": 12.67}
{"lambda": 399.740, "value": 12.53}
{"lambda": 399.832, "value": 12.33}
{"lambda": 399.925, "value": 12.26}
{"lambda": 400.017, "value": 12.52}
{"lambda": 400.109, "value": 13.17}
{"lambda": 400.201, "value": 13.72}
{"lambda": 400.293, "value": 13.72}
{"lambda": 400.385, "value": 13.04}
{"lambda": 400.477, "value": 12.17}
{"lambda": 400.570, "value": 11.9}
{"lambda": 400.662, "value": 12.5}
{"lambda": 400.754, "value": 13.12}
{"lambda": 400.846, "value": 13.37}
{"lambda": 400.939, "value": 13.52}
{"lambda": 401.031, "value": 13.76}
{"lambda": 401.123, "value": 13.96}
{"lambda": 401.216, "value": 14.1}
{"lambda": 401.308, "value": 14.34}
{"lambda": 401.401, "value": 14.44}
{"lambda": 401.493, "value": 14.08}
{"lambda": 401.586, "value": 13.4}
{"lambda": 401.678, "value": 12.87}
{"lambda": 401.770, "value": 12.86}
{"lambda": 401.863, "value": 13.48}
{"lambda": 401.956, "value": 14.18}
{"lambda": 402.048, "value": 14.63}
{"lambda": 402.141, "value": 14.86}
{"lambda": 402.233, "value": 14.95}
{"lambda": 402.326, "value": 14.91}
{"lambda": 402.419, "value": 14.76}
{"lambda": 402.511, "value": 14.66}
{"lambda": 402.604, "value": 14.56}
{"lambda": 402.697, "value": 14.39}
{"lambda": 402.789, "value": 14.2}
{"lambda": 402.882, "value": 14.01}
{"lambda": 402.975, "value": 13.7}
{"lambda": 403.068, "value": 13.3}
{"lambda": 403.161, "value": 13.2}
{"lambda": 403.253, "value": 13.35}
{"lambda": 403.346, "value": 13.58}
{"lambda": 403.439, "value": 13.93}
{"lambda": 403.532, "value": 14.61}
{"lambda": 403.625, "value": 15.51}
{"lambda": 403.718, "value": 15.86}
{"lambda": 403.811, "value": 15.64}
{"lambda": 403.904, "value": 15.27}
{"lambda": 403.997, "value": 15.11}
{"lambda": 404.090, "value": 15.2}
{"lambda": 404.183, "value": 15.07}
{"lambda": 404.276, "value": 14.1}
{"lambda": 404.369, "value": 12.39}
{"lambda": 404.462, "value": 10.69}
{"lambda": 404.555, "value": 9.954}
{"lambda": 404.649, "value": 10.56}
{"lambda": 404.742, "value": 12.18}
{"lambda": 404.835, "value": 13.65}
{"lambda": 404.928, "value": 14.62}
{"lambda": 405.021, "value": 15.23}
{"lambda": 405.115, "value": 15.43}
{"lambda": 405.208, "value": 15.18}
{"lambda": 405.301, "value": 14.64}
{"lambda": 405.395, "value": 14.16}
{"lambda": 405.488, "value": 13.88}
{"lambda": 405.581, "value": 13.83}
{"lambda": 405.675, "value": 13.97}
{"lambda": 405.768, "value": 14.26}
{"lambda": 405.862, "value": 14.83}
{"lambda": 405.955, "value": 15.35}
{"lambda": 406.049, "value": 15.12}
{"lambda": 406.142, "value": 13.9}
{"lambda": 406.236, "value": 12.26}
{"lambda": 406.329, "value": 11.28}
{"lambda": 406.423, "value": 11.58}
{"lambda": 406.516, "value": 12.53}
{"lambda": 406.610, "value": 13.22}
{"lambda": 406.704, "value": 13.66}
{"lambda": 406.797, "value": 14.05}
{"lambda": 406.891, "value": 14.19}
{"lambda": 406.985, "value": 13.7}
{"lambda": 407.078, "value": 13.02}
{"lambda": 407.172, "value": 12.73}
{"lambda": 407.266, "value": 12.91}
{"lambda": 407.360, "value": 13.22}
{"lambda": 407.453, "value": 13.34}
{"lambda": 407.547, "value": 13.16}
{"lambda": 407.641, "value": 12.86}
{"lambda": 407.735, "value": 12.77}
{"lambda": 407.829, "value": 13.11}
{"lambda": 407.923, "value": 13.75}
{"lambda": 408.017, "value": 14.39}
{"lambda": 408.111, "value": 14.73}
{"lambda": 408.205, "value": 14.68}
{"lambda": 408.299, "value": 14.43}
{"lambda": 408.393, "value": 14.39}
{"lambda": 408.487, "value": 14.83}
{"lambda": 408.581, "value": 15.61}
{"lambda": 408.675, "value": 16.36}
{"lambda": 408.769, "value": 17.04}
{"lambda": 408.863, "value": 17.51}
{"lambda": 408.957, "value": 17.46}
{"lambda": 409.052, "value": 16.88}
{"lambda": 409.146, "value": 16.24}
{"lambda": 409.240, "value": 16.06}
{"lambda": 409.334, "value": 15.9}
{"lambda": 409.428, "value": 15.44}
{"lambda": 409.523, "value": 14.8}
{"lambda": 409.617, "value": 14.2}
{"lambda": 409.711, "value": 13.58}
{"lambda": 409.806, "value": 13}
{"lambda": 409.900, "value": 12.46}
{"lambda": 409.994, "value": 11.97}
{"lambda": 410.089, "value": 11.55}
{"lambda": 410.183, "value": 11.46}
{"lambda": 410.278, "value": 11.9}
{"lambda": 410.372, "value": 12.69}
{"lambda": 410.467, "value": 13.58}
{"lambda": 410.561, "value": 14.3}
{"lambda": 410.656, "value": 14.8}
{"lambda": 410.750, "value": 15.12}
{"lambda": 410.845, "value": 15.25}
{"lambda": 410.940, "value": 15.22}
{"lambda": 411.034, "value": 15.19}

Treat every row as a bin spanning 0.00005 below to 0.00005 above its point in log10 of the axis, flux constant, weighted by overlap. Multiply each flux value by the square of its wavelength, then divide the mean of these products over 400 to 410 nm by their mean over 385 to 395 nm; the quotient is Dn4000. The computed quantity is 1.78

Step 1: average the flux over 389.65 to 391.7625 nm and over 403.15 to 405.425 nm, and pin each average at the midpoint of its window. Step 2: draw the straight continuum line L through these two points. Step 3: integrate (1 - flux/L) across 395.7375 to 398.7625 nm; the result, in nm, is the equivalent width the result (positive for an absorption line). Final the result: 0.98 nm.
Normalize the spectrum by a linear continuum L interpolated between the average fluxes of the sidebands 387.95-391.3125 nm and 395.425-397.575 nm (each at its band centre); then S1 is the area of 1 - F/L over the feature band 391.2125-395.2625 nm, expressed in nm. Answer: 0.36 nm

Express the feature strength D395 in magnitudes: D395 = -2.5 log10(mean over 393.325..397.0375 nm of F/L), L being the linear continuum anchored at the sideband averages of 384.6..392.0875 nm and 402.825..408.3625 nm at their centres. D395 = 0.50 mag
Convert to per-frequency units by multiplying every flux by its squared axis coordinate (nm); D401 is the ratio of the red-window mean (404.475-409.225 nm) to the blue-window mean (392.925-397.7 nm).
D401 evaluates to 2.19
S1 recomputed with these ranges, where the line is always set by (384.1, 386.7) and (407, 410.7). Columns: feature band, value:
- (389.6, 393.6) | 0.673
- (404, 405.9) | -0.055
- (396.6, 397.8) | 0.578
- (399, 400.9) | -0.104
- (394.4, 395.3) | 0.139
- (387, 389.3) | 0.175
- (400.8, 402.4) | -0.177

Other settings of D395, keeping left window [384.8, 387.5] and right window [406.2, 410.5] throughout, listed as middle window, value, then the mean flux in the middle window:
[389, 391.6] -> -0.08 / 10.3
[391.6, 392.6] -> 0.12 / 9.05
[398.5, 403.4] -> -0.11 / 13.5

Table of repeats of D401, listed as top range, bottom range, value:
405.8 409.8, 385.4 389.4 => 1.83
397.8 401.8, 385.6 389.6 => 1.59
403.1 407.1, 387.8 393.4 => 1.65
